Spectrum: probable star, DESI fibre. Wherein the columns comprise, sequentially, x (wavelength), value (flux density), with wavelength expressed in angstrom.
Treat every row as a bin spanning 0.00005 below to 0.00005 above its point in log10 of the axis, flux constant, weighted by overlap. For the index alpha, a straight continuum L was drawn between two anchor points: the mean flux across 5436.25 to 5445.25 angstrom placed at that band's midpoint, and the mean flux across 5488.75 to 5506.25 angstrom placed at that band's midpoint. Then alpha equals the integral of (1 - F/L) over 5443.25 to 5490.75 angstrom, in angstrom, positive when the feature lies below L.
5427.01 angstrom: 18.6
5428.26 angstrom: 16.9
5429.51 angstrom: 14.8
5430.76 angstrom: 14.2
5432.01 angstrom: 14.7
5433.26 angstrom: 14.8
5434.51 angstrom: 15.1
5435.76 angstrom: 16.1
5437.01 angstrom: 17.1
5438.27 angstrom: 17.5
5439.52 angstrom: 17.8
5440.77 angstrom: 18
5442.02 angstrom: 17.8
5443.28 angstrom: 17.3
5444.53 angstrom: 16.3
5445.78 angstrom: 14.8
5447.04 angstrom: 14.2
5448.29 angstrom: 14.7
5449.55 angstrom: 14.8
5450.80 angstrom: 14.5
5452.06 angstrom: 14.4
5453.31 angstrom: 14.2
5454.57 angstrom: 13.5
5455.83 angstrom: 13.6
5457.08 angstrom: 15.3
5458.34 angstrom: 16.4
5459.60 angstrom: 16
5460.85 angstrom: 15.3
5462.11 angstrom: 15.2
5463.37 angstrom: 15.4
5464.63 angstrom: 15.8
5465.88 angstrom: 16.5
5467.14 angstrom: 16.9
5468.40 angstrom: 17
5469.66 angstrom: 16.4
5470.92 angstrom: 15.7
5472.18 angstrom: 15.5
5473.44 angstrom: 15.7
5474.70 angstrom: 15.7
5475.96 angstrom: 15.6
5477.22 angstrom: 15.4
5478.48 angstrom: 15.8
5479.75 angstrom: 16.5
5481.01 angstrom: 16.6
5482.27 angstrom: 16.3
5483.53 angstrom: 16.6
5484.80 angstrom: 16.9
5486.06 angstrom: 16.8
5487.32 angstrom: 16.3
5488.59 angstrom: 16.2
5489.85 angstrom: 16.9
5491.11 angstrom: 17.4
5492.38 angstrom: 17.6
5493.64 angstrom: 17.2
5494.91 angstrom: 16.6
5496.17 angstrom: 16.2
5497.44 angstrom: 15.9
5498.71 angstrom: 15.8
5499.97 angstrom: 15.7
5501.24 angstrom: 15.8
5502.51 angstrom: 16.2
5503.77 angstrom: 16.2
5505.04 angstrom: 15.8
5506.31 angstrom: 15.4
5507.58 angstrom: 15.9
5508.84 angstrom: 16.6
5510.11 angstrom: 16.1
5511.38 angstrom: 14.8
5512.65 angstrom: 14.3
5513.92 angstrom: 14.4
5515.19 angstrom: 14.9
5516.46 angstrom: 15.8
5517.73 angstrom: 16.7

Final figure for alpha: 3.3 angstrom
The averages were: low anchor 17.4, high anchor 16.4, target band 15.7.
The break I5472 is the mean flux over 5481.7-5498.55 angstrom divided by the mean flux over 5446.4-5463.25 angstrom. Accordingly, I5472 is 1.13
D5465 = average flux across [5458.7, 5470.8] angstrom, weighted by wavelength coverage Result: 16.1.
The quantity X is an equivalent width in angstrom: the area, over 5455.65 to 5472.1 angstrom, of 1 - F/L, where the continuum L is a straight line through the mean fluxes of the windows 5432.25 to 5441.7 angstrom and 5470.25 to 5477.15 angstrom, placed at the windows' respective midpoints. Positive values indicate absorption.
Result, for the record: 0.0 angstrom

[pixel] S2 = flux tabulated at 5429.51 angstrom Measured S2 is 14.8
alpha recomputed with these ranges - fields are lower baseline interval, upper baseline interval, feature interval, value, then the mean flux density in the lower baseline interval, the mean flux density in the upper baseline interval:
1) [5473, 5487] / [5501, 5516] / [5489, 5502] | -0.6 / 16.2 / 15.5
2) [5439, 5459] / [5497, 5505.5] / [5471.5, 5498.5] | -1.0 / 15.5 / 15.9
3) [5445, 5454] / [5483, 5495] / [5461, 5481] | -0.2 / 14.5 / 16.9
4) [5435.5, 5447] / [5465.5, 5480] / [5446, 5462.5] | 1.7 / 16.8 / 16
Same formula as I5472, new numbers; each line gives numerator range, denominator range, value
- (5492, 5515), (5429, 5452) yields 1.01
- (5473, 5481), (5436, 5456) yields 1.01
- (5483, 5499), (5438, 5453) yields 1.04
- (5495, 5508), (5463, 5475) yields 0.99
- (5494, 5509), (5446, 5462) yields 1.09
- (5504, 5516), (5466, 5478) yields 0.96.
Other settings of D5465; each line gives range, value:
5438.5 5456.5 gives 15.5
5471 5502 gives 16.3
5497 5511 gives 15.9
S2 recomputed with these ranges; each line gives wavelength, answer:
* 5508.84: 16.6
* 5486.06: 16.8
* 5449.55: 14.8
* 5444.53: 16.3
